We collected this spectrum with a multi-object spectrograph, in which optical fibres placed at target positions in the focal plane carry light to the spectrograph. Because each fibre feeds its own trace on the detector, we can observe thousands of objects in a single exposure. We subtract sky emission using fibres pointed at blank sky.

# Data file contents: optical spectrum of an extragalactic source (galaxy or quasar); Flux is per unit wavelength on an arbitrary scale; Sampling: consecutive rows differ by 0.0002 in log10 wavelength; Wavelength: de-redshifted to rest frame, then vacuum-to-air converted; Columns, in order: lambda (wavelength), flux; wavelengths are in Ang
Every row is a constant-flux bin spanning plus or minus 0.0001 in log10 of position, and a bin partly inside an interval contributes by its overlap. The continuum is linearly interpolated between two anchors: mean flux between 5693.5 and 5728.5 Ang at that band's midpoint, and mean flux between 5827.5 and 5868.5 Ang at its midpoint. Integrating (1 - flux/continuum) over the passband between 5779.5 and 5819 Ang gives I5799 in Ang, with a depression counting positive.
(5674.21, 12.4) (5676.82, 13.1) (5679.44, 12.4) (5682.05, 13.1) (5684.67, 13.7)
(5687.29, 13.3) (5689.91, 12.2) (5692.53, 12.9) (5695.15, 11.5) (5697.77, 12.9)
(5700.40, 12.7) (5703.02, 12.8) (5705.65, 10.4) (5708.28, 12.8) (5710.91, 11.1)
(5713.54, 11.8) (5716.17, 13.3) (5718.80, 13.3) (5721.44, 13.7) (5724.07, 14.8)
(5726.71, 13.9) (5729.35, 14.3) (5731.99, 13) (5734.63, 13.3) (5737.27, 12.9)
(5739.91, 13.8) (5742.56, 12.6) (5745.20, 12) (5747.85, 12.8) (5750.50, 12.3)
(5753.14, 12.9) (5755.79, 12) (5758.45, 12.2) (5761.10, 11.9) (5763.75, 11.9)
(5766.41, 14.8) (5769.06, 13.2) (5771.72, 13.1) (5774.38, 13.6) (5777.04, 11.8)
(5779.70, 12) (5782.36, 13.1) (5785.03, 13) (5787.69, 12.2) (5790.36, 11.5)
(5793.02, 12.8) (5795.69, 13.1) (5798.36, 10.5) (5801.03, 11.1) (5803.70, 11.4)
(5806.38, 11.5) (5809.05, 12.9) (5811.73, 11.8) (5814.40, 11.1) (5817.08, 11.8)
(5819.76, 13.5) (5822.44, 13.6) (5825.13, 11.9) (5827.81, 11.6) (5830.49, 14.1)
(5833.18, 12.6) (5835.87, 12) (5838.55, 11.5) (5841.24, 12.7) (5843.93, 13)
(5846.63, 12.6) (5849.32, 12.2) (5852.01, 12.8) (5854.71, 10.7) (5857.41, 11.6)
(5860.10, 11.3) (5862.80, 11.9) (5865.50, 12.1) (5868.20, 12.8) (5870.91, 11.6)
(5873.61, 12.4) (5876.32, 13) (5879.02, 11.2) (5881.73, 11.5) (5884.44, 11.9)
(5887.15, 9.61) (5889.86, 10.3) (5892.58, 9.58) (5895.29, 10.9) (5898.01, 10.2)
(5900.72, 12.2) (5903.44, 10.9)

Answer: 1.24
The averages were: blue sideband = 12.7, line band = 12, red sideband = 12.2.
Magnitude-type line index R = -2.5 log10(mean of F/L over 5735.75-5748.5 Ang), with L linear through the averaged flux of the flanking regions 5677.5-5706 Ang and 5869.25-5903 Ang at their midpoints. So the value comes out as -0.05 mag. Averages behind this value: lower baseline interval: 12.6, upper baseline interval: 11.2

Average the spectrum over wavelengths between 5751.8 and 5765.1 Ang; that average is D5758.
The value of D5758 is 12.2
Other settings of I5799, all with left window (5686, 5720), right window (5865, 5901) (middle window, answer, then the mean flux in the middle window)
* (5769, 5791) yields -1.2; 12.6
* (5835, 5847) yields -0.8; 12.4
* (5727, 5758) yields -1.9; 12.9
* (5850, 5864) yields -0.2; 11.7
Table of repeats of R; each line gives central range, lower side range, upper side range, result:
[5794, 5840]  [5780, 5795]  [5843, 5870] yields 0.02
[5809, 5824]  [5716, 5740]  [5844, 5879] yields 0.02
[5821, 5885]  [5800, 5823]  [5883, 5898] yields -0.09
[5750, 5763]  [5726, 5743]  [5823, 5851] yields 0.08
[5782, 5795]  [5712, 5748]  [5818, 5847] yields 0.03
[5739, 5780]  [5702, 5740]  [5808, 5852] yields 0.01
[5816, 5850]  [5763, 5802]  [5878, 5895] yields -0.08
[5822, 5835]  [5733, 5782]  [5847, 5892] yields -0.05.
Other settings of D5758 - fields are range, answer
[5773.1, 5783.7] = 12.6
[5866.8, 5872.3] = 12.2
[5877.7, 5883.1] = 11.3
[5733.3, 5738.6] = 13.1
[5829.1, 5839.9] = 12.6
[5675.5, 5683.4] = 12.9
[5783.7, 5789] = 12.6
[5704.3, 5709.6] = 11.6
